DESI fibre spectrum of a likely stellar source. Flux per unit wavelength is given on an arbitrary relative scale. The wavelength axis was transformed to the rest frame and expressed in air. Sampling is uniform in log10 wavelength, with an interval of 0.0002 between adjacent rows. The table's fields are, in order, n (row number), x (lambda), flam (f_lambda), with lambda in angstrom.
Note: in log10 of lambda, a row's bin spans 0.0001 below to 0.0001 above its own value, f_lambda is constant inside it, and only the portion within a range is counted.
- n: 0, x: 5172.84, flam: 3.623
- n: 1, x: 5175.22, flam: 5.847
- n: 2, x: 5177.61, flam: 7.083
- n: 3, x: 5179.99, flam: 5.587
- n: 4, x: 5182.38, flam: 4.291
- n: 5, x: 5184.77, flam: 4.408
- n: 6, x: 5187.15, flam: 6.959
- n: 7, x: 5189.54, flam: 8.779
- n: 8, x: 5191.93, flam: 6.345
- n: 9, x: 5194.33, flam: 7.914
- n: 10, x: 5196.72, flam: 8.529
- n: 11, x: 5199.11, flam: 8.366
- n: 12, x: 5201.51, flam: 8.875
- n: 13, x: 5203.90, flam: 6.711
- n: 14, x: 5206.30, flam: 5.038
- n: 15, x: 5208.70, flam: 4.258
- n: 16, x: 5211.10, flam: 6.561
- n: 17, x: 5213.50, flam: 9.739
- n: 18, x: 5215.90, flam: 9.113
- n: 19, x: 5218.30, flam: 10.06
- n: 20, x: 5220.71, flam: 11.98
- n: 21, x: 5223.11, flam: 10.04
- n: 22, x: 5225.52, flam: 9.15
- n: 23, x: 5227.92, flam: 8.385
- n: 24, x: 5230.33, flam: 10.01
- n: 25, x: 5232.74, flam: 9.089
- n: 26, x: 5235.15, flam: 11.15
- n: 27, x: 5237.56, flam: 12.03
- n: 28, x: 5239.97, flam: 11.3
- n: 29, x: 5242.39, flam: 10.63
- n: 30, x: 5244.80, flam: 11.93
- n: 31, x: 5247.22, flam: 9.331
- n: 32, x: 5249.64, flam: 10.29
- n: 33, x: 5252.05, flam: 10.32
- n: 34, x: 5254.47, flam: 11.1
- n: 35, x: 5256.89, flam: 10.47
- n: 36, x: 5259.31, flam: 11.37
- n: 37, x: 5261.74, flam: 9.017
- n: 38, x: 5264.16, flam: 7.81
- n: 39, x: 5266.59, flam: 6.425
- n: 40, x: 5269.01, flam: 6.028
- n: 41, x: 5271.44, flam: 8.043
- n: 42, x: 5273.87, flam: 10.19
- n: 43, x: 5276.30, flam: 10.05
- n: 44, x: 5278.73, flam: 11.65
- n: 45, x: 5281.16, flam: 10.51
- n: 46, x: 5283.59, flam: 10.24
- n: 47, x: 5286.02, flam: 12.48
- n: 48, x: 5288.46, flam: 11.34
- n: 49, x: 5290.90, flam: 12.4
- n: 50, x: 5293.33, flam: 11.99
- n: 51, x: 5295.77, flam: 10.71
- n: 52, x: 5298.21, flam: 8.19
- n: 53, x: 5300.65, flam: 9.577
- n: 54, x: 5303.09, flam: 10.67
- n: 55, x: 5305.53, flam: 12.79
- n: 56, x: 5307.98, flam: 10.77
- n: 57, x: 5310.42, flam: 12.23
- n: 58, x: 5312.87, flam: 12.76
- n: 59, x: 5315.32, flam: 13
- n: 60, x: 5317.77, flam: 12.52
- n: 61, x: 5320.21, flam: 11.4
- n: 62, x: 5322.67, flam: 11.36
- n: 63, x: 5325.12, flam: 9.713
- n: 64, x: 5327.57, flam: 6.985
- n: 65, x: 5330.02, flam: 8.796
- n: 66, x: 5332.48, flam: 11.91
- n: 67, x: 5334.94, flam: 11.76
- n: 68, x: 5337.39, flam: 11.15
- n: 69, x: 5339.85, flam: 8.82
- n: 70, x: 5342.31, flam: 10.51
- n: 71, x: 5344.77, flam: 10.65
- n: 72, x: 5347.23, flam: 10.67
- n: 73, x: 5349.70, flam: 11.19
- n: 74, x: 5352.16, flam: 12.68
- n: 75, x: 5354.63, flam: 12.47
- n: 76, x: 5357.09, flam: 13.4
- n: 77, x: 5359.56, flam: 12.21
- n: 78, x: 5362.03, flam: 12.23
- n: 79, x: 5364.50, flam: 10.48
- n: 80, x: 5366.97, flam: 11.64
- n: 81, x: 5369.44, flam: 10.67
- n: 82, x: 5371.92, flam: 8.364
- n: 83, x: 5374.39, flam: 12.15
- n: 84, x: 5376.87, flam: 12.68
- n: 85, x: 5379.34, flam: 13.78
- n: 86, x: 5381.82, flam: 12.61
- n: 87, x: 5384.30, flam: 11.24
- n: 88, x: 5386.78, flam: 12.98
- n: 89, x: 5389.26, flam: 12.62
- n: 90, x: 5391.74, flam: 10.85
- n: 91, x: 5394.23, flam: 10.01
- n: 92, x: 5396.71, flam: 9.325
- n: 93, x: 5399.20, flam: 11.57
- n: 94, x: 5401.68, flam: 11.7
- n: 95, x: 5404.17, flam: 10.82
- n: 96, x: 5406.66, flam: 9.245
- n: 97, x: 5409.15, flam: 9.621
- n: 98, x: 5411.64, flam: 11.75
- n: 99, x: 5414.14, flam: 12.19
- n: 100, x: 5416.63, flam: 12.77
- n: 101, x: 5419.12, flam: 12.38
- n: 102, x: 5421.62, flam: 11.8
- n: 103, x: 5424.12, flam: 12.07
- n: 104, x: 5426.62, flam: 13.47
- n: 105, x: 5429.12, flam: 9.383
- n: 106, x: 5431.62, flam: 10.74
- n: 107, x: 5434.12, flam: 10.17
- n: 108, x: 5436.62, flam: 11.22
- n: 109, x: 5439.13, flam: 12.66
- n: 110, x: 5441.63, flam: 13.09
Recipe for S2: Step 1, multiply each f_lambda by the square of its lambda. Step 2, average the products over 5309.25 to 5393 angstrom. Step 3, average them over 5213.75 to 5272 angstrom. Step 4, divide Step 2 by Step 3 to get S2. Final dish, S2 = 1.2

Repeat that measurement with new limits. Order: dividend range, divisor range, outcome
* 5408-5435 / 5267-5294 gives 1.18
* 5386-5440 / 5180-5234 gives 1.55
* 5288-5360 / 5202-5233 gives 1.37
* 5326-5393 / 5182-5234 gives 1.50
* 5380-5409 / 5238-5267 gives 1.16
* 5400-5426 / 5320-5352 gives 1.13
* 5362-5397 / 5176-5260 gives 1.39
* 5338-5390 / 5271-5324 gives 1.06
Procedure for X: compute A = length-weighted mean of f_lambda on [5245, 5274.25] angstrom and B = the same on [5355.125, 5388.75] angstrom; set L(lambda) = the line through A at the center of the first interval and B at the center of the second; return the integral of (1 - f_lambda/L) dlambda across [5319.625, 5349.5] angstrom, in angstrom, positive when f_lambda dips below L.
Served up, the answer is 1.9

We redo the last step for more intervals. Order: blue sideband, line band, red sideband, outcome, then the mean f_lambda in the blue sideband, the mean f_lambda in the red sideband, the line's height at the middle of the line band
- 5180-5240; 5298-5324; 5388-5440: -4.71 angstrom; 8.26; 11.2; 9.74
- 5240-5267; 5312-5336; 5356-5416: -0.48 angstrom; 10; 11.4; 10.8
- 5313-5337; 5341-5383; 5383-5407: -2.44 angstrom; 10.9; 11.1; 11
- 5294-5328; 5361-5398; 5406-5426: -0.13 angstrom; 11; 11.6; 11.4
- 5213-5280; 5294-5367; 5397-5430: -3.13 angstrom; 9.88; 11.4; 10.6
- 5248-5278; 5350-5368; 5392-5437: -2.87 angstrom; 9.3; 11.1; 10.5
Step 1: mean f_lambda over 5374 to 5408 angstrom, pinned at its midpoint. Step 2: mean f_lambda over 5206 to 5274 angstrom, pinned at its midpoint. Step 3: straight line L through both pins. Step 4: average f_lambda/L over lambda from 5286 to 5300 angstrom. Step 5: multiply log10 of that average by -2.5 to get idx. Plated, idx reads -0.09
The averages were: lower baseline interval 9.38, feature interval 11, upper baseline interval 11.5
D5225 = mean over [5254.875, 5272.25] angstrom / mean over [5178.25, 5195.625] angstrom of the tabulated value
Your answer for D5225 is 1.35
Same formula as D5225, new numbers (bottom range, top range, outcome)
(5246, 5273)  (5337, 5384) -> 1.26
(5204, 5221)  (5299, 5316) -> 1.48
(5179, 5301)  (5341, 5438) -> 1.25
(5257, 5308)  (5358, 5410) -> 1.12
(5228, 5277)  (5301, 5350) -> 1.12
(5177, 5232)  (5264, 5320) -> 1.37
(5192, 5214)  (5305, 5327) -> 1.62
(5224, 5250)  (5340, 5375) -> 1.10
